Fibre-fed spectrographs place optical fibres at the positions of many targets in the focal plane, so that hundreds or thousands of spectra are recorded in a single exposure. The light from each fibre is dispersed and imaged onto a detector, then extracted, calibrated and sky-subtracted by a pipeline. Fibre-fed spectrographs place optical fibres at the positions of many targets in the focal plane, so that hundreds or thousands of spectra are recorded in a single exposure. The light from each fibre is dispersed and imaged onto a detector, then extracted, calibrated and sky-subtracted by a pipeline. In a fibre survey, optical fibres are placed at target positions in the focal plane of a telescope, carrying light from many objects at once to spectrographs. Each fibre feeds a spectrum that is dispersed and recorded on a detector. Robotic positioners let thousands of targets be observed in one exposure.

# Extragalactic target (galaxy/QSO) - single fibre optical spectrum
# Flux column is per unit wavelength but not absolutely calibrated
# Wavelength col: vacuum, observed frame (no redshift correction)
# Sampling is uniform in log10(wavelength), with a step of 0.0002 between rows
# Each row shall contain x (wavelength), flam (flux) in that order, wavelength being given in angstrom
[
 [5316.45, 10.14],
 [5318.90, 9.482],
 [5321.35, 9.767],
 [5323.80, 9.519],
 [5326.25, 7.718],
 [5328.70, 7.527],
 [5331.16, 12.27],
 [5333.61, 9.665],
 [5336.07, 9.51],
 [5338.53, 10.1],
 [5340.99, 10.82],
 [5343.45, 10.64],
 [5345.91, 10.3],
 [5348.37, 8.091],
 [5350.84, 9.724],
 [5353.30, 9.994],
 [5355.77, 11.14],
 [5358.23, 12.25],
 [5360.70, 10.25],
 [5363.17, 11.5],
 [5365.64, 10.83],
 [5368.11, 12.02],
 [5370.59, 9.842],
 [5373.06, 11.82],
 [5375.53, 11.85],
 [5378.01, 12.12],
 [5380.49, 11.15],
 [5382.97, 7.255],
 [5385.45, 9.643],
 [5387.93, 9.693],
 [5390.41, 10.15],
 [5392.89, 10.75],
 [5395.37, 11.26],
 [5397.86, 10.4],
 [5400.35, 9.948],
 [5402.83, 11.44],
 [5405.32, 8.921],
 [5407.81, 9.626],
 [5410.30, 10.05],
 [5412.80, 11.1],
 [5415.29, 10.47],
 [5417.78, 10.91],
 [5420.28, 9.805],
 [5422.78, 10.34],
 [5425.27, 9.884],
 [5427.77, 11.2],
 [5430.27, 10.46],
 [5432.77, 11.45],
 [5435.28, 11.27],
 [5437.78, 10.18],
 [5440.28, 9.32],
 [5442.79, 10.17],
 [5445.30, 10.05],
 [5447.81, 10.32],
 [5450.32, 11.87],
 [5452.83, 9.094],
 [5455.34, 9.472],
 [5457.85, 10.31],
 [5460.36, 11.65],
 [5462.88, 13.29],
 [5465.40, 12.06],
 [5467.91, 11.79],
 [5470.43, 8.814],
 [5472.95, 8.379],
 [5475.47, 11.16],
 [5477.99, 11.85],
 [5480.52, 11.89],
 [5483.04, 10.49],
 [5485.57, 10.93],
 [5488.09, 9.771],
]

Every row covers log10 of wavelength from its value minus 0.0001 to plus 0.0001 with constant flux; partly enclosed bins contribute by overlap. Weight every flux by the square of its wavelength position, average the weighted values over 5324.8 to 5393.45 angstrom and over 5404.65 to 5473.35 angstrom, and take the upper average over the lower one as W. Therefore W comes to 1.0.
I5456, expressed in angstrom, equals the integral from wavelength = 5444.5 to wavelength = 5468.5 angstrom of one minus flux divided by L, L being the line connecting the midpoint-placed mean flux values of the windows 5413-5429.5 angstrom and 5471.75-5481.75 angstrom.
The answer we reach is -0.6 angstrom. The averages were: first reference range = 10.5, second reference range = 10.8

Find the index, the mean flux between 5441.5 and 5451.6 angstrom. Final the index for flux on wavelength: 10.6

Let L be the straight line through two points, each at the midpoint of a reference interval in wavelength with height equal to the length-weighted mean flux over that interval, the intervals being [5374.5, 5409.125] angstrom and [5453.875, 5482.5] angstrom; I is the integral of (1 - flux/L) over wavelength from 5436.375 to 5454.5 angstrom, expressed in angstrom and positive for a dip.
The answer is 1.0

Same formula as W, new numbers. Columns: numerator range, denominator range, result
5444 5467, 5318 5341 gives 1.19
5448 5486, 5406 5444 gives 1.06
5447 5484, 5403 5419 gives 1.08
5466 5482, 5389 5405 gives 1.04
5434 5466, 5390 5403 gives 1.02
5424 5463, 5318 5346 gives 1.13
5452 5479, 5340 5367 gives 1.06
